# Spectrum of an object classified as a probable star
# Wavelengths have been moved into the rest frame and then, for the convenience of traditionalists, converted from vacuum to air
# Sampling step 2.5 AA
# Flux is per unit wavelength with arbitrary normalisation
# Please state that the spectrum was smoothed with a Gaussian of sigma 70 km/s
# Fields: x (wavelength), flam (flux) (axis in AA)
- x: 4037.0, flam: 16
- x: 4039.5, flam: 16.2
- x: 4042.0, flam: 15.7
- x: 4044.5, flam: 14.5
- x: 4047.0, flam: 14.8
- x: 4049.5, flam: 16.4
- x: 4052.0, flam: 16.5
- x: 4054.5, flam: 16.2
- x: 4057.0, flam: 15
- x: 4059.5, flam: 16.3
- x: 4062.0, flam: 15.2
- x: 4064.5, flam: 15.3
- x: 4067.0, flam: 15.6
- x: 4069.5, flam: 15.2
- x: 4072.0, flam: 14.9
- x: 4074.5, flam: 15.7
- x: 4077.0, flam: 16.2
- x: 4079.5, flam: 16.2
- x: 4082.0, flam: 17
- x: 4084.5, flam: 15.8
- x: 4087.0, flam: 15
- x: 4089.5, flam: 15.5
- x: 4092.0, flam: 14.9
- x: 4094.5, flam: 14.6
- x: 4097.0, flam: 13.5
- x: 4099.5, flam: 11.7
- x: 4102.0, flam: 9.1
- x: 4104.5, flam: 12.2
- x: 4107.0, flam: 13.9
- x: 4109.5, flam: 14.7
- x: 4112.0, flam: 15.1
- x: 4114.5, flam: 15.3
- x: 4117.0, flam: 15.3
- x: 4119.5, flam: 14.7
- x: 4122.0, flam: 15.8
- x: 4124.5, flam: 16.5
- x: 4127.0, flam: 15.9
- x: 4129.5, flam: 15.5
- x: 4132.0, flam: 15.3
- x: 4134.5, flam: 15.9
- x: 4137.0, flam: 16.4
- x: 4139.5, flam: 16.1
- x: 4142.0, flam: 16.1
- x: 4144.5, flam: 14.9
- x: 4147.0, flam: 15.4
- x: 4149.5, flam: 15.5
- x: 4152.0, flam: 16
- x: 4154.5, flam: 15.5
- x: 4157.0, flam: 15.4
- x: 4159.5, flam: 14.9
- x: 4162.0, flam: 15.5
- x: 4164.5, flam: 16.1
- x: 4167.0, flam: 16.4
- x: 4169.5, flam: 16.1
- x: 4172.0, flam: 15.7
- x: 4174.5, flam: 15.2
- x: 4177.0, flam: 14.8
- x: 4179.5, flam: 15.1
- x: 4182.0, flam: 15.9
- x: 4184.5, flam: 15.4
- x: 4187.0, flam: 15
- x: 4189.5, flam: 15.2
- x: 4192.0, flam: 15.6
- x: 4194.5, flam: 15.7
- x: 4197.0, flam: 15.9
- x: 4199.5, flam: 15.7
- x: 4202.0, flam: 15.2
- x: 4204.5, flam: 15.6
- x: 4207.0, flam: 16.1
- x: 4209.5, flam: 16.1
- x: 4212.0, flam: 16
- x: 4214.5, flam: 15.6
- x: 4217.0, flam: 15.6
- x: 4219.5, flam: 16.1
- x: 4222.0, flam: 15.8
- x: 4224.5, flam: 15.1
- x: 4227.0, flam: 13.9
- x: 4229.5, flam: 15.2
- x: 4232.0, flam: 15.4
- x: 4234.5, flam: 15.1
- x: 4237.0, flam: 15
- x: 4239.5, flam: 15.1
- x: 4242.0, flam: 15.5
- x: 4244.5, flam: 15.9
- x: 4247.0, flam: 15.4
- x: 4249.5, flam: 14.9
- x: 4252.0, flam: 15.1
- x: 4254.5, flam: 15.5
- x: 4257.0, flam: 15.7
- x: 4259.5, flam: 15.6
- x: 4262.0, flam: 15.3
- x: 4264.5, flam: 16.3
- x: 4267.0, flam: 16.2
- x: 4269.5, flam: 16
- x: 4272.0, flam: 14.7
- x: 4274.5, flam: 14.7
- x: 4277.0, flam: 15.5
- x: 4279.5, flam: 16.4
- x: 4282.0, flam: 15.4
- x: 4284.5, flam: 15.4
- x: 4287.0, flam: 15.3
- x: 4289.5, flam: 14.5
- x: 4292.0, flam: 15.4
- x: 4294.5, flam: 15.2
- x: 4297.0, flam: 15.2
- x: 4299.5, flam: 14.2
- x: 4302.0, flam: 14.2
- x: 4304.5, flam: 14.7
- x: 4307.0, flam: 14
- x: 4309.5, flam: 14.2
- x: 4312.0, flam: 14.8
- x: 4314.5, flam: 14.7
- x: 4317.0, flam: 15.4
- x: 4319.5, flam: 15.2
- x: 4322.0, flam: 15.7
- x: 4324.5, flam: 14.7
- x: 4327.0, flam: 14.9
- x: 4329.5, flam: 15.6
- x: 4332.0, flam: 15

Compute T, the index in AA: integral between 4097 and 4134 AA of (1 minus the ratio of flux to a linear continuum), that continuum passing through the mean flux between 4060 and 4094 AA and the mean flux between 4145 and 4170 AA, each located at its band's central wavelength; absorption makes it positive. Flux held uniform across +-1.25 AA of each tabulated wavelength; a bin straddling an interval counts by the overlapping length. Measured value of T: 3.0 AA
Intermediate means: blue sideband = 15.6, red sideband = 15.6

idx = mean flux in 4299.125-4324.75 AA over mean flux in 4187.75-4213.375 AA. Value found 0.9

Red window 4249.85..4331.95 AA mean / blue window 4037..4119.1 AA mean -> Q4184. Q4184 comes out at 1.01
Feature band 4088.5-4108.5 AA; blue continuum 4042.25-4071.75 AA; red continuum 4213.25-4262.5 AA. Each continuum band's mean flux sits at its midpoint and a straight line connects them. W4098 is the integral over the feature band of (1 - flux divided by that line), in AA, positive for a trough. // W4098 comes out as 3.0 AA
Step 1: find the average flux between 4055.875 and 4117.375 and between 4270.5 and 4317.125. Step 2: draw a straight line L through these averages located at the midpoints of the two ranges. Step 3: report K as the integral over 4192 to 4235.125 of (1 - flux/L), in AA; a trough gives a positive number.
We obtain -2.0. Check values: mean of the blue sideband 14.8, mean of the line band 15.5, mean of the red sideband 14.9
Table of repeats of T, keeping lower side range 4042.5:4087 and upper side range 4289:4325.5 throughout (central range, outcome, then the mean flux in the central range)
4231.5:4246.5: -0.3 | 15.3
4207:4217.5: -0.5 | 15.9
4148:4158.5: -0.1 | 15.6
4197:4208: -0.3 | 15.7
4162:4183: -0.5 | 15.6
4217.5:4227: -0.2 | 15.4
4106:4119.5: 0.6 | 14.9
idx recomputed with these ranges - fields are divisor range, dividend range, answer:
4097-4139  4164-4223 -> 1.07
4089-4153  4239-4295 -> 1.04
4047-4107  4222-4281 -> 1.03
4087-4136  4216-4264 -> 1.06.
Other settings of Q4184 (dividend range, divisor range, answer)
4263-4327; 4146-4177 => 0.97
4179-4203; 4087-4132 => 1.07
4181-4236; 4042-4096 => 1.00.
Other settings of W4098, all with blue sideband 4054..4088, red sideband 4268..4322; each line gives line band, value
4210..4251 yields -0.4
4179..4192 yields 0.0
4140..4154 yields -0.1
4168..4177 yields -0.1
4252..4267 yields -0.5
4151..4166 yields -0.1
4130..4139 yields -0.2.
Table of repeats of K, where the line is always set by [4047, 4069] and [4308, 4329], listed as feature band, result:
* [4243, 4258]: -0.2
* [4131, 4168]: -0.5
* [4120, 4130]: -0.2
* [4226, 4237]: 0.2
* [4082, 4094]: 0.2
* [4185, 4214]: -0.6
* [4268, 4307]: -0.1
